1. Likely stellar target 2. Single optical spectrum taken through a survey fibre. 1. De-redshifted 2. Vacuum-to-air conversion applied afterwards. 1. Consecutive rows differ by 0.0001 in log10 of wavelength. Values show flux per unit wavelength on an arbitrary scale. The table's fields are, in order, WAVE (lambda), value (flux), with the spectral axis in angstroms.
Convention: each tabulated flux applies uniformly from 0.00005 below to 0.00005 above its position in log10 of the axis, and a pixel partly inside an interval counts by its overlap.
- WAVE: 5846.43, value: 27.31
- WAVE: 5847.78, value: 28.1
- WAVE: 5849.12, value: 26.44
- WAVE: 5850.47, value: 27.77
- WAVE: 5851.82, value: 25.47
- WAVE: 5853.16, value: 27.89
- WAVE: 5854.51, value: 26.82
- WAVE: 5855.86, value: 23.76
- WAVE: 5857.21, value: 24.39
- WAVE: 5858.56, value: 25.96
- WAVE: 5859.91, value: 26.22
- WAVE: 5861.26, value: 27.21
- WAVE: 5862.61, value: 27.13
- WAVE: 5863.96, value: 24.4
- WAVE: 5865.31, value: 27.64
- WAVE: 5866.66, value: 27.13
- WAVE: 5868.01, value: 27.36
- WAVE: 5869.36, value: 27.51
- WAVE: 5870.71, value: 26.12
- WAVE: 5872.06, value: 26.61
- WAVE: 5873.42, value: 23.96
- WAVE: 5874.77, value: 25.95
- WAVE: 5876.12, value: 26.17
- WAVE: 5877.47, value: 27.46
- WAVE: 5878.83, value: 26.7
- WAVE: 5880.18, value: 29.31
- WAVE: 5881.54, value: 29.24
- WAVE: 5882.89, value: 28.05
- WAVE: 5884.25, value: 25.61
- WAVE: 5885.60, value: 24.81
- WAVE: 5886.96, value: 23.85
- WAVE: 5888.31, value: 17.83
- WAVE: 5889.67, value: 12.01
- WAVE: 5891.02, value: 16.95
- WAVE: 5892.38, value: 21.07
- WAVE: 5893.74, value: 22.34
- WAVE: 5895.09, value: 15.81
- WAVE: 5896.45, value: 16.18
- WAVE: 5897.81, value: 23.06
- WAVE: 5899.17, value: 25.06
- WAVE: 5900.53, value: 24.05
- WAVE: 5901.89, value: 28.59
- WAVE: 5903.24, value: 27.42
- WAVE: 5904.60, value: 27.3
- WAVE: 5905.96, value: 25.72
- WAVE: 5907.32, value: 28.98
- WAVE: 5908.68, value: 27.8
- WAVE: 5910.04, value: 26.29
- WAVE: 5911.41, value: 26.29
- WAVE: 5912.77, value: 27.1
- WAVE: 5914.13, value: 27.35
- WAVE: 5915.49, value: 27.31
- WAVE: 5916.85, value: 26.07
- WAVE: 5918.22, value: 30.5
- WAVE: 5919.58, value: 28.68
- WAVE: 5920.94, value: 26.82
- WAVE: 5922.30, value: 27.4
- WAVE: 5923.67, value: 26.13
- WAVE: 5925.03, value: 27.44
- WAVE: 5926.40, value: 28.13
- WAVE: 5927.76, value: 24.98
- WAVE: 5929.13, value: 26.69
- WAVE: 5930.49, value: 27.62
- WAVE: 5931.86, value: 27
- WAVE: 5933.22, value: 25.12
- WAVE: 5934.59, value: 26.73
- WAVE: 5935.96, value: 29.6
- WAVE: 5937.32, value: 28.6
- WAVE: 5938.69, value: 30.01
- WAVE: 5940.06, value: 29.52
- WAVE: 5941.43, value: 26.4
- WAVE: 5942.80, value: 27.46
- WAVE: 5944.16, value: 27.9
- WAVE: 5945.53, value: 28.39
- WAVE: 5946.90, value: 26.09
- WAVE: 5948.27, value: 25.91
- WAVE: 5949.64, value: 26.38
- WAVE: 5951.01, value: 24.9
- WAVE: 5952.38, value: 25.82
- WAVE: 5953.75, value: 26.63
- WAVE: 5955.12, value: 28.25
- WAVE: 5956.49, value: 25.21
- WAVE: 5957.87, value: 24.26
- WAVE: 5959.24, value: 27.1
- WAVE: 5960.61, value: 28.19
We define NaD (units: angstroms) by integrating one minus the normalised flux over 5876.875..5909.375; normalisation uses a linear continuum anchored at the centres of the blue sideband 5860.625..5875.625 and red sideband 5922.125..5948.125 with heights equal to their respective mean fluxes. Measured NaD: 3.45 angstroms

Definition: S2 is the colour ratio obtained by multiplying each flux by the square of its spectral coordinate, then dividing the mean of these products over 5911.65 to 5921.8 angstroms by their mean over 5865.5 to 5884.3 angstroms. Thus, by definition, 1.0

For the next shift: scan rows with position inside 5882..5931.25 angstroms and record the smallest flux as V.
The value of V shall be 12.01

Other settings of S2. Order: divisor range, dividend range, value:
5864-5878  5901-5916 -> 1.04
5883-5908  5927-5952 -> 1.21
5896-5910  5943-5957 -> 1.06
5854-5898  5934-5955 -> 1.15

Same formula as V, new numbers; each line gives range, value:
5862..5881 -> 23.96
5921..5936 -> 24.98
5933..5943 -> 25.12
